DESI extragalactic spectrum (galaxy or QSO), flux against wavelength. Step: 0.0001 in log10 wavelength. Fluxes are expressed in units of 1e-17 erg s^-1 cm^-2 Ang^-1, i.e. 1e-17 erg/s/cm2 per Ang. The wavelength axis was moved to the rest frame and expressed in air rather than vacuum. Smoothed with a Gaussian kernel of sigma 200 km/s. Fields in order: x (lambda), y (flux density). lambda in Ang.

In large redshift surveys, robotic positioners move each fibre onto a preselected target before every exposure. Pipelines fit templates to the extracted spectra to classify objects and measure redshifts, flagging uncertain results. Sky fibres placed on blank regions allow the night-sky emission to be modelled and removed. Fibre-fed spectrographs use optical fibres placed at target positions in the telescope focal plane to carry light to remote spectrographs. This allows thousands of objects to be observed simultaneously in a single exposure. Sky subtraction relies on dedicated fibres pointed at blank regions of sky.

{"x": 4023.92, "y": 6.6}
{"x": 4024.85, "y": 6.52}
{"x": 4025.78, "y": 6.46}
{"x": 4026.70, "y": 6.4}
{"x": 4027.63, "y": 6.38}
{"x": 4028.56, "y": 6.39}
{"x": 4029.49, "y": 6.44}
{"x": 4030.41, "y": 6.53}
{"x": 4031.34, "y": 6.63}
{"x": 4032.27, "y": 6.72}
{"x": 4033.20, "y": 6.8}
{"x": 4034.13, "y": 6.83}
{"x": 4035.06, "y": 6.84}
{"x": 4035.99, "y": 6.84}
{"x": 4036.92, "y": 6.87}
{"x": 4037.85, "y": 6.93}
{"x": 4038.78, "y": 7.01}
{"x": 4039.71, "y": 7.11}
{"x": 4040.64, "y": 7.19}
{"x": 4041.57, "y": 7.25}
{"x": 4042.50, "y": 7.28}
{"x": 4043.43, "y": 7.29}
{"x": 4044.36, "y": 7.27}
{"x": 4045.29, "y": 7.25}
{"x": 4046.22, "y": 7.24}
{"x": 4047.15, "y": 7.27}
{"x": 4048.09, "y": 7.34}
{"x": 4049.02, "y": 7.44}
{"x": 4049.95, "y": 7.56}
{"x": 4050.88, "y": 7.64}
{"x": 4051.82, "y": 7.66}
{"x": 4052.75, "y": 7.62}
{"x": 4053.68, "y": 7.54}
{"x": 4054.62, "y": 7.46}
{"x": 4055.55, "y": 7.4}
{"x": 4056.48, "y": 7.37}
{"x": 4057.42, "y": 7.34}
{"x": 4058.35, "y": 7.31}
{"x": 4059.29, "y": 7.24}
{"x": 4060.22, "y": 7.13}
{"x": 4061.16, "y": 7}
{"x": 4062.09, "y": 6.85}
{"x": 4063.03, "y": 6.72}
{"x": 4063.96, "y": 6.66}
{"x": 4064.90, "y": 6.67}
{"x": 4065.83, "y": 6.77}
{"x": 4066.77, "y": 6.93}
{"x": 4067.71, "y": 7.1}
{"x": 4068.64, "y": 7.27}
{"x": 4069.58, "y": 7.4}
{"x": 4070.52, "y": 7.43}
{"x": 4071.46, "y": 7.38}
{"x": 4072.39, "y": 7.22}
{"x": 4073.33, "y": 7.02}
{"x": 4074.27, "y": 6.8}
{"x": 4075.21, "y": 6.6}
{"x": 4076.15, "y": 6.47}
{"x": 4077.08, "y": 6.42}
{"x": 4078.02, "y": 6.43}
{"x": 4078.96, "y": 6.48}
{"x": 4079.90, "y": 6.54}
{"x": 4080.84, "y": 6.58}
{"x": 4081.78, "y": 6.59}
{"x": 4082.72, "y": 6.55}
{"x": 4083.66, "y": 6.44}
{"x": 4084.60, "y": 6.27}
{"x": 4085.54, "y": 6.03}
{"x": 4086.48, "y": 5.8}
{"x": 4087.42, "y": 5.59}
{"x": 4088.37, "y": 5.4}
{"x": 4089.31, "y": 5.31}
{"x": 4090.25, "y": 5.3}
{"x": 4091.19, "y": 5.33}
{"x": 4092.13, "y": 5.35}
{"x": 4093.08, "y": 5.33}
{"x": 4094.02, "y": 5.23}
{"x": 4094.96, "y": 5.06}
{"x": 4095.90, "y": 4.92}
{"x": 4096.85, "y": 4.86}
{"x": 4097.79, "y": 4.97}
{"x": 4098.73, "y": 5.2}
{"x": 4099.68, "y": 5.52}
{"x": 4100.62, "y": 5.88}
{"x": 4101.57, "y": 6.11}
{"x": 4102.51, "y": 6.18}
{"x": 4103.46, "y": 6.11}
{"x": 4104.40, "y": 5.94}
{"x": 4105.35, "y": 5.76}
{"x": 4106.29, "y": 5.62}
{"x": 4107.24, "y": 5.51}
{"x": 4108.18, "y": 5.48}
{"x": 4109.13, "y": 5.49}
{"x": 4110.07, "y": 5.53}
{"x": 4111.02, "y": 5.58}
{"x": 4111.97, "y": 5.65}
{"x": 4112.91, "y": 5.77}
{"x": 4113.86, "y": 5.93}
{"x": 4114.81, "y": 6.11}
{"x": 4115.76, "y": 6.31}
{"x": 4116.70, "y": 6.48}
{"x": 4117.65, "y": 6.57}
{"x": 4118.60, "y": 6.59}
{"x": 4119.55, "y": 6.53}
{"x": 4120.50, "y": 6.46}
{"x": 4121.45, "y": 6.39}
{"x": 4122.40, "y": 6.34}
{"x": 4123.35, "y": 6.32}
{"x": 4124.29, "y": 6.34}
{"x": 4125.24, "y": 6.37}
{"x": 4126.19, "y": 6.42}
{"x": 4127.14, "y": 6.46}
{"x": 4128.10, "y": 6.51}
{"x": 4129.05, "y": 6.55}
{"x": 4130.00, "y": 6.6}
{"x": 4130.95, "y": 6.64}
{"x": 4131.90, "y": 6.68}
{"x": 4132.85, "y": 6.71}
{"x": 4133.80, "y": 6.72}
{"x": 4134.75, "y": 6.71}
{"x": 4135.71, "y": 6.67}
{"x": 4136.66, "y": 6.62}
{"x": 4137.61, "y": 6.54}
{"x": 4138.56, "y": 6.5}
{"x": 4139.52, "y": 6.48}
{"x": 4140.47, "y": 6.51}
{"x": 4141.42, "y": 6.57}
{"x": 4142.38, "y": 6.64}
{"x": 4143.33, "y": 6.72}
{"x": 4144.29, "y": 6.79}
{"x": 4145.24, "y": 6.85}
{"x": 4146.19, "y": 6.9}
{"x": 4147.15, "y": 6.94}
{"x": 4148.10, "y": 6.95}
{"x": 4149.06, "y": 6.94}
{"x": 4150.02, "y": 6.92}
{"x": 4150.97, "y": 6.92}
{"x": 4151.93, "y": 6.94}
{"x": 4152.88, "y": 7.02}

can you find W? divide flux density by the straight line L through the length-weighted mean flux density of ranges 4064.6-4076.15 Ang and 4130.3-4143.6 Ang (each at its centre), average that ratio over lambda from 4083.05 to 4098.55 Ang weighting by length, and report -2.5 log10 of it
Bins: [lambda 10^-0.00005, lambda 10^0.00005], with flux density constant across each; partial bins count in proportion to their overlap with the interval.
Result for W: 0.256 mag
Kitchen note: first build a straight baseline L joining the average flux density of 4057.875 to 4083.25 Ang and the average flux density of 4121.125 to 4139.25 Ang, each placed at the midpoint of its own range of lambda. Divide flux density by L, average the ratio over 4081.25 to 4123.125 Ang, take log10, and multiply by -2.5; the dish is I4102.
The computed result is 0.15 mag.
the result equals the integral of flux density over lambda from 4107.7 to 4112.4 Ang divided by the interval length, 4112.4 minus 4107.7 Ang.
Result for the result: 5.55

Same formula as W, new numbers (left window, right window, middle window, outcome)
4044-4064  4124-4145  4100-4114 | 0.18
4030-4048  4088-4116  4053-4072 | -0.11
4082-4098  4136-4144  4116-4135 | -0.04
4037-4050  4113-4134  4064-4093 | 0.07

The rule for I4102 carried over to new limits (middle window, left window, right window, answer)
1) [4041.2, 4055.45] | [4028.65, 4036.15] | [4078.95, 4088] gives -0.13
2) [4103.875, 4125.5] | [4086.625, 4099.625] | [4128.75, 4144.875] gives -0.02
